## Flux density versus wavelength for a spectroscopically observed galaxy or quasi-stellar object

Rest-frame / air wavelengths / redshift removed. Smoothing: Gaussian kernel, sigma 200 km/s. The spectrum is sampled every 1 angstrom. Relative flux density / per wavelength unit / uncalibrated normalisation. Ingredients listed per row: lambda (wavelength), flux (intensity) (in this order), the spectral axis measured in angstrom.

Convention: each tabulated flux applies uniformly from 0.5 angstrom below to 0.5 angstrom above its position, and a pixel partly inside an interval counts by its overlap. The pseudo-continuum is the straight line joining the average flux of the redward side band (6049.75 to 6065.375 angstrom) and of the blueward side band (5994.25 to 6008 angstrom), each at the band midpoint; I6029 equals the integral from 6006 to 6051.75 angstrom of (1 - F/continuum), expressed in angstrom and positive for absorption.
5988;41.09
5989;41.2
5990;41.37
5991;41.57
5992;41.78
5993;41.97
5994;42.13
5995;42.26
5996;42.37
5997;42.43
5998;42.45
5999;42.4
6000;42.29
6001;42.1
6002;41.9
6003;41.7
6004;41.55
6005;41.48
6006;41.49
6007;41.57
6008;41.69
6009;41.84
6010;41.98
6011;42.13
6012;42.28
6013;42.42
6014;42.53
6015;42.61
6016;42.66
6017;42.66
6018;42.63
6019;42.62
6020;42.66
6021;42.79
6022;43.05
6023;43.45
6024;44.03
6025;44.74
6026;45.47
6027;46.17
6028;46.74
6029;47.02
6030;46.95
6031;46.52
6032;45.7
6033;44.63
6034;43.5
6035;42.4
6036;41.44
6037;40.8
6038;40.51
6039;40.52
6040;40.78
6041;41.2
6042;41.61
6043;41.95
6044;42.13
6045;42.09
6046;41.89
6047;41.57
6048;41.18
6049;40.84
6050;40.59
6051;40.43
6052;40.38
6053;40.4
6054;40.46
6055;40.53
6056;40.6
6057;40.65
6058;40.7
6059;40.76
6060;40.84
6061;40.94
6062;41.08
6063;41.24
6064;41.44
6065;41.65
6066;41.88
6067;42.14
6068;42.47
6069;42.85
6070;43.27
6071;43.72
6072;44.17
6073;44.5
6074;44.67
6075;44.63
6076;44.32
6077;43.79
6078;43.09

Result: -1.5 angstrom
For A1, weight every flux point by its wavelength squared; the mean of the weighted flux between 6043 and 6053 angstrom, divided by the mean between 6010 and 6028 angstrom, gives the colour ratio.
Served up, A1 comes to 1.0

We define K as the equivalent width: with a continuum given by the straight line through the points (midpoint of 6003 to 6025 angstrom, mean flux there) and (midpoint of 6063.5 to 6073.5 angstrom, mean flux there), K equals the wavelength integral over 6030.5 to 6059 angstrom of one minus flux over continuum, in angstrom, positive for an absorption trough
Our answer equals 0.7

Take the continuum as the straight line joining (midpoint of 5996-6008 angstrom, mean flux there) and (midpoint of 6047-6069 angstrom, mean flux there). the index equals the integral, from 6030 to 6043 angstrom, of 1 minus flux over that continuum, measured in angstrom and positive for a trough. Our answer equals -0.4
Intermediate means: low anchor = 41.9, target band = 42.6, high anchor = 41.1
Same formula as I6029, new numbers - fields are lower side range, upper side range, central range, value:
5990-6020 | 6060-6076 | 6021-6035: -0.9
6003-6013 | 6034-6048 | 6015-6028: -0.6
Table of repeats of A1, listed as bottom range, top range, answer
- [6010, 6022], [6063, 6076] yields 1.03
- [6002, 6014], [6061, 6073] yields 1.03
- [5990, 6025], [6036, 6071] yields 0.99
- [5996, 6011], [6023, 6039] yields 1.07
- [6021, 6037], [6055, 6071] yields 0.94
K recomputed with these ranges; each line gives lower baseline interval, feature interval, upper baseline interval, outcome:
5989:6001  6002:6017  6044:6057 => -0.1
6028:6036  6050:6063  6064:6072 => 0.8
